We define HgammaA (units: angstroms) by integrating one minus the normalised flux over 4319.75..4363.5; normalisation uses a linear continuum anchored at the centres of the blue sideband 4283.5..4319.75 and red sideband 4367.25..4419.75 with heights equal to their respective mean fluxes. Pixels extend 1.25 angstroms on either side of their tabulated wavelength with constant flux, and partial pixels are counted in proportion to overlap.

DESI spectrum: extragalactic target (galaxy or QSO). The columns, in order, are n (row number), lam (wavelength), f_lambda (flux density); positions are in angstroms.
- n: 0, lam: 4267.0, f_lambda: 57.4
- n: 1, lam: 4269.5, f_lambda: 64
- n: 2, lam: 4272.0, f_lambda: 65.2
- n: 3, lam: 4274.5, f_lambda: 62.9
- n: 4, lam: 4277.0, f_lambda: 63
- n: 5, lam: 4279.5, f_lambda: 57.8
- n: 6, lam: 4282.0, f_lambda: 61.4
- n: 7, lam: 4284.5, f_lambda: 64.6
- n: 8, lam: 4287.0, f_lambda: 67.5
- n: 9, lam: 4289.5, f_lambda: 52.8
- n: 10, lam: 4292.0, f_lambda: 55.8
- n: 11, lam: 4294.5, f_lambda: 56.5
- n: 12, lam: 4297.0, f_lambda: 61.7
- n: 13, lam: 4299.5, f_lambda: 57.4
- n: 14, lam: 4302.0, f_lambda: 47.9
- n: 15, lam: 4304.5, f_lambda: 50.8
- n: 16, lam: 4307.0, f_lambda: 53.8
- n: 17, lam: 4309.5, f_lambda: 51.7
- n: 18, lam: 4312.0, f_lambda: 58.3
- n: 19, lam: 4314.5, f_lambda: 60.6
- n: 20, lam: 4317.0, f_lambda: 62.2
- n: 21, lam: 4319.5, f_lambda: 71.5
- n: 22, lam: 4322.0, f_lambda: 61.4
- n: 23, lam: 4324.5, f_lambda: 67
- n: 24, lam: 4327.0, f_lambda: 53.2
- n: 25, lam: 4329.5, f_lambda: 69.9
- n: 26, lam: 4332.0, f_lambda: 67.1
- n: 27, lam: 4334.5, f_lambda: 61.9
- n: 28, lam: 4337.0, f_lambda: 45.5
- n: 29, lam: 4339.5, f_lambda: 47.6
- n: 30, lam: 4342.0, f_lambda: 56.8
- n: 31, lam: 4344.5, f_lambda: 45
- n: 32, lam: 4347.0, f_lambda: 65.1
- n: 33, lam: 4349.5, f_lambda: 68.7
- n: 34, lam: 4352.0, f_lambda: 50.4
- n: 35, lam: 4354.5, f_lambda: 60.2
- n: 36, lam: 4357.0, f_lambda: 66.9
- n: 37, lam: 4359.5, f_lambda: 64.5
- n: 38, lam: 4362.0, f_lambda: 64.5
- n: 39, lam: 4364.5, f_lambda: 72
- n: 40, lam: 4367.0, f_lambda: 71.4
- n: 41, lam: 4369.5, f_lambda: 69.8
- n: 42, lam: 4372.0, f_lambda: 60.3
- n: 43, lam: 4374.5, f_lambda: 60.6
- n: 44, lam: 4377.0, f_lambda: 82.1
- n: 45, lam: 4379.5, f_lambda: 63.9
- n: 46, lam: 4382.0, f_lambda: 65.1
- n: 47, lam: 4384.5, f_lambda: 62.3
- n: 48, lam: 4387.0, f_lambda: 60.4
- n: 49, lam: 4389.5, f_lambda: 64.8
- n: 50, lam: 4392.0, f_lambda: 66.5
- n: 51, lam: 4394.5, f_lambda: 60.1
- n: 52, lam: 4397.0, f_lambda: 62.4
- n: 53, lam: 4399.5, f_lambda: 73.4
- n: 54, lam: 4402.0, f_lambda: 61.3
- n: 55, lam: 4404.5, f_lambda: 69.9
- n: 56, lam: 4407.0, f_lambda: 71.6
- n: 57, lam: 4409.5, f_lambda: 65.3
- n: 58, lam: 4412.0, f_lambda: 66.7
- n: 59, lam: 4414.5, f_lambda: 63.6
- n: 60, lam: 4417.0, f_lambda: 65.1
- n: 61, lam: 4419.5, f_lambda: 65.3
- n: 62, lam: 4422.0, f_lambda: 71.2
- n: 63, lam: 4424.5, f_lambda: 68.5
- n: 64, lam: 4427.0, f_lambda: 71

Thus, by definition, 0.85 angstroms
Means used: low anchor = 57.8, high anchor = 65.9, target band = 60.1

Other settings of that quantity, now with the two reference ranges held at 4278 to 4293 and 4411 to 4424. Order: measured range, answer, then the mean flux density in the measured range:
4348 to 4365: 0.00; 63.5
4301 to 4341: 2.34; 58.2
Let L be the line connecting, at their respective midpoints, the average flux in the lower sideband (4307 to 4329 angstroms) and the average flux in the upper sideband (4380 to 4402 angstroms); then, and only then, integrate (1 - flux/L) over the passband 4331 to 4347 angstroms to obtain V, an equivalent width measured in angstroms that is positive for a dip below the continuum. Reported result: 1.8 angstroms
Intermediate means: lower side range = 60.7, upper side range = 64.2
